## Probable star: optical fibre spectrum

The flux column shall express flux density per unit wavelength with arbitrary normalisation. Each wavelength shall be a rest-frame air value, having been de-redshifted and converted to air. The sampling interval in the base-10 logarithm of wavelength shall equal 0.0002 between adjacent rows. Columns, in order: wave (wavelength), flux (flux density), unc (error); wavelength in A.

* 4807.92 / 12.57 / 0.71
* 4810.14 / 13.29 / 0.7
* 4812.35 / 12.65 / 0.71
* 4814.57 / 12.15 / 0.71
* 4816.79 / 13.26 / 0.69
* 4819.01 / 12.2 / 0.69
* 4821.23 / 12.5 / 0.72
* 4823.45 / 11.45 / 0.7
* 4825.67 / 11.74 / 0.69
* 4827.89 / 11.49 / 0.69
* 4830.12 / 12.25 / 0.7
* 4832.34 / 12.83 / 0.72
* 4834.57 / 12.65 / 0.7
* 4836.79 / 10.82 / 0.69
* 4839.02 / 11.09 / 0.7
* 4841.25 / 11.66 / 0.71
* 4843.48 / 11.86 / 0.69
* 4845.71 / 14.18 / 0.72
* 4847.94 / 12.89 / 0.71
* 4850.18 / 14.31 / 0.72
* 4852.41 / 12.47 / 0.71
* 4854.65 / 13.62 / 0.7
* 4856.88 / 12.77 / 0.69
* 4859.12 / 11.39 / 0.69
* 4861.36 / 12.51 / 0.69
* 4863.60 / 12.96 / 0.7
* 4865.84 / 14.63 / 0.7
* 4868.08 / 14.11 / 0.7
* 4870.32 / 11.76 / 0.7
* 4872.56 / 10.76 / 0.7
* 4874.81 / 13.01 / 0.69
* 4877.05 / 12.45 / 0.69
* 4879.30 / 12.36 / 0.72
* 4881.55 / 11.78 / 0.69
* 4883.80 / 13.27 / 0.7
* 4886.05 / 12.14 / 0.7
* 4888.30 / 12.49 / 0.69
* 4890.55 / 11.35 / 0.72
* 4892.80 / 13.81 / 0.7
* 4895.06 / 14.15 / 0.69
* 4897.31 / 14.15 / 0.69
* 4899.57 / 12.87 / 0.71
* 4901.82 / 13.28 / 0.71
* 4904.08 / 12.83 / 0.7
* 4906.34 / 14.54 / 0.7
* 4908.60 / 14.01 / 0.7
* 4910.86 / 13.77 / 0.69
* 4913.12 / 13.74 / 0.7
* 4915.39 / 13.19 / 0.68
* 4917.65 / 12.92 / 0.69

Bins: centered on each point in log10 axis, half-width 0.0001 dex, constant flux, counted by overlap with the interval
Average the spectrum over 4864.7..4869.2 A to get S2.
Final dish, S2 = 14.4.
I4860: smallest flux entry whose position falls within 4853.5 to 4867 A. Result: 11.39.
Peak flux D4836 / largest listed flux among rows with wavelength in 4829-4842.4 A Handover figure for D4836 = 12.83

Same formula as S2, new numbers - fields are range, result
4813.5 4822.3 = 12.5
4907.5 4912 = 13.9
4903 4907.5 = 13.7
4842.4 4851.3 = 13.3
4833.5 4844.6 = 11.6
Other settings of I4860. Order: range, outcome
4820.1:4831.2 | 11.45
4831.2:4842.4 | 10.82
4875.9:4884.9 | 11.78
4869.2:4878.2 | 10.76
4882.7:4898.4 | 11.35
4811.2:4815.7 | 12.15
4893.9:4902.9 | 12.87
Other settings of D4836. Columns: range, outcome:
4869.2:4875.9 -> 13.01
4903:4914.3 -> 14.54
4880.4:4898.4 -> 14.15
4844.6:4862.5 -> 14.31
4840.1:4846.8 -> 14.18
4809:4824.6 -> 13.29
